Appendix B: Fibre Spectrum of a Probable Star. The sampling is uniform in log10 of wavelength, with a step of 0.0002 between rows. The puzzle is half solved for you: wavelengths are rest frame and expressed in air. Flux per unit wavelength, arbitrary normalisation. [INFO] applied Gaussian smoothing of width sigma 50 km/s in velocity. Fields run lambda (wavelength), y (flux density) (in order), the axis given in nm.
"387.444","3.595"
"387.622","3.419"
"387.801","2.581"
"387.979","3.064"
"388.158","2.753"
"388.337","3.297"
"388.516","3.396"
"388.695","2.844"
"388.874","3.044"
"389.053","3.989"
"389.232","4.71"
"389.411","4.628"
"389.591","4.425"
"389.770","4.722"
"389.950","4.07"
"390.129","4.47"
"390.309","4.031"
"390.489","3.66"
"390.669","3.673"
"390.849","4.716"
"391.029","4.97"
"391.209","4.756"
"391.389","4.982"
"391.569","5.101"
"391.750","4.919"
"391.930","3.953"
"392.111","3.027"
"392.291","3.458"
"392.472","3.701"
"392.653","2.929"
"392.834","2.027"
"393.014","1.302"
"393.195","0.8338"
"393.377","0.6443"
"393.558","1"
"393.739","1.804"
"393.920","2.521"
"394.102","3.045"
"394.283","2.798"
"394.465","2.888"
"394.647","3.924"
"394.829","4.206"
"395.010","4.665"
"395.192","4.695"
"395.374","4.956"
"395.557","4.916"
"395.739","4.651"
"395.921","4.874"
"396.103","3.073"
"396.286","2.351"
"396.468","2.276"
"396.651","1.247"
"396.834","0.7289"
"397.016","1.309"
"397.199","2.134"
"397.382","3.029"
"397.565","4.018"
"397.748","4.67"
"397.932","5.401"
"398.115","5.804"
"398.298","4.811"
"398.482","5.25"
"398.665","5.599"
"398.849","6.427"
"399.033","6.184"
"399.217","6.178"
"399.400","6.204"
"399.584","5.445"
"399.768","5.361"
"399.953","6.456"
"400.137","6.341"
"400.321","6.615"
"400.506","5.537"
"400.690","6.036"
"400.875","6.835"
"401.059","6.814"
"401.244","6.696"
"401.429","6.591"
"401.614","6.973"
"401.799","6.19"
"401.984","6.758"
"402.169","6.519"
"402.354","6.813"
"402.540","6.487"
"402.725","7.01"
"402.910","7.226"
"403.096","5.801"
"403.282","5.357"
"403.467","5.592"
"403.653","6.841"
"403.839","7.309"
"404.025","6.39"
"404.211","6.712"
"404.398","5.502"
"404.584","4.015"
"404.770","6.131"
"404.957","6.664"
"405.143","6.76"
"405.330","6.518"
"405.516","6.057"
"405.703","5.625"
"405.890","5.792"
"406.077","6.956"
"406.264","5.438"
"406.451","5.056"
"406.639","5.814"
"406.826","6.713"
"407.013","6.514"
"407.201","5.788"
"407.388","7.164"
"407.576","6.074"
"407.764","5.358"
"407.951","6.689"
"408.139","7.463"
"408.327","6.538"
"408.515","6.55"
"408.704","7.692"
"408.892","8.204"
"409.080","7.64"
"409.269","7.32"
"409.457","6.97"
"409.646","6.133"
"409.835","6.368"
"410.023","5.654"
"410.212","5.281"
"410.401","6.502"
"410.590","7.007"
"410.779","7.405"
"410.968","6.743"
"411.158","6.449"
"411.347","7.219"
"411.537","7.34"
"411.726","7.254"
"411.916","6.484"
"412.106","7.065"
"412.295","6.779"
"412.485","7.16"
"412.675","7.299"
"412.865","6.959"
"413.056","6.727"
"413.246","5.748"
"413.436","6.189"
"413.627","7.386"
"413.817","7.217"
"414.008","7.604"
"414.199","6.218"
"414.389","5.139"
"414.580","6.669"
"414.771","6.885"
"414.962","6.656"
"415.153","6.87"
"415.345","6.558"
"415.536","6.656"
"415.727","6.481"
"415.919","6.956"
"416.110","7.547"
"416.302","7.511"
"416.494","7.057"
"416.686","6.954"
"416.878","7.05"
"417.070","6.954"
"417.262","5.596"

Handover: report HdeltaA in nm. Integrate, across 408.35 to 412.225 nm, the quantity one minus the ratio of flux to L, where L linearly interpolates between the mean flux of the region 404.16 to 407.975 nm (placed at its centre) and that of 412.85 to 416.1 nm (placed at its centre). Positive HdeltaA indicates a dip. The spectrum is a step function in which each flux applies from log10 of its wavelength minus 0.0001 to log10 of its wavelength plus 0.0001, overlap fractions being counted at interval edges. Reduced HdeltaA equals -0.31 nm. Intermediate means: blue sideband 6.05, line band 6.86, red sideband 6.66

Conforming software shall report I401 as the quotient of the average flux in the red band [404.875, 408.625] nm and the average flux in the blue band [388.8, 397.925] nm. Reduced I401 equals 1.81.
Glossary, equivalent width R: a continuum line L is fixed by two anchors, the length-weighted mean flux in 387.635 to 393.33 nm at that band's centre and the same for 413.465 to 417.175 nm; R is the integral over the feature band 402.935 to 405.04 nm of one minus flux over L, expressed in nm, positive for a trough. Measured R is -0.27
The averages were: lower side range 3.65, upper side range 6.85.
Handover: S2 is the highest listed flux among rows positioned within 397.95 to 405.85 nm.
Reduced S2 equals 7.309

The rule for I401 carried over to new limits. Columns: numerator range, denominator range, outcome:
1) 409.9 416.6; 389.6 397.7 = 2.01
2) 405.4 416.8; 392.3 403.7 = 1.45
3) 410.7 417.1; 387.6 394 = 2.00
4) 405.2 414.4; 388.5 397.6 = 1.94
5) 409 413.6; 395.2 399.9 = 1.57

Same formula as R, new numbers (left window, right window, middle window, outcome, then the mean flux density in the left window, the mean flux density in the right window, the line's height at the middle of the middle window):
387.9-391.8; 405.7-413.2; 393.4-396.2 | 0.73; 4.1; 6.64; 4.74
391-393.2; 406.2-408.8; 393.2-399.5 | 0.98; 3.6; 6.36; 4.36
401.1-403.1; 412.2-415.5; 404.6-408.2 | 0.27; 6.68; 6.71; 6.69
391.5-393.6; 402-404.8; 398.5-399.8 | -0.27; 2.75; 6.26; 4.89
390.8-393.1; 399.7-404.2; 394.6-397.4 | 0.87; 3.82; 6.45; 4.89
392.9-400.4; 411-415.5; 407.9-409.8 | -0.35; 3.91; 6.77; 6.02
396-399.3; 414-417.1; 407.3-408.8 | -0.30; 3.92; 6.78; 5.58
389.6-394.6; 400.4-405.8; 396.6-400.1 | 0.35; 3.35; 6.34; 5.05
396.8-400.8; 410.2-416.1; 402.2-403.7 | -0.23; 5.05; 6.77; 5.55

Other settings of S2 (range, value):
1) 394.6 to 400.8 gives 6.615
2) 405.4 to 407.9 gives 7.164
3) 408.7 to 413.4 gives 8.204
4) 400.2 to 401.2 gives 6.835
